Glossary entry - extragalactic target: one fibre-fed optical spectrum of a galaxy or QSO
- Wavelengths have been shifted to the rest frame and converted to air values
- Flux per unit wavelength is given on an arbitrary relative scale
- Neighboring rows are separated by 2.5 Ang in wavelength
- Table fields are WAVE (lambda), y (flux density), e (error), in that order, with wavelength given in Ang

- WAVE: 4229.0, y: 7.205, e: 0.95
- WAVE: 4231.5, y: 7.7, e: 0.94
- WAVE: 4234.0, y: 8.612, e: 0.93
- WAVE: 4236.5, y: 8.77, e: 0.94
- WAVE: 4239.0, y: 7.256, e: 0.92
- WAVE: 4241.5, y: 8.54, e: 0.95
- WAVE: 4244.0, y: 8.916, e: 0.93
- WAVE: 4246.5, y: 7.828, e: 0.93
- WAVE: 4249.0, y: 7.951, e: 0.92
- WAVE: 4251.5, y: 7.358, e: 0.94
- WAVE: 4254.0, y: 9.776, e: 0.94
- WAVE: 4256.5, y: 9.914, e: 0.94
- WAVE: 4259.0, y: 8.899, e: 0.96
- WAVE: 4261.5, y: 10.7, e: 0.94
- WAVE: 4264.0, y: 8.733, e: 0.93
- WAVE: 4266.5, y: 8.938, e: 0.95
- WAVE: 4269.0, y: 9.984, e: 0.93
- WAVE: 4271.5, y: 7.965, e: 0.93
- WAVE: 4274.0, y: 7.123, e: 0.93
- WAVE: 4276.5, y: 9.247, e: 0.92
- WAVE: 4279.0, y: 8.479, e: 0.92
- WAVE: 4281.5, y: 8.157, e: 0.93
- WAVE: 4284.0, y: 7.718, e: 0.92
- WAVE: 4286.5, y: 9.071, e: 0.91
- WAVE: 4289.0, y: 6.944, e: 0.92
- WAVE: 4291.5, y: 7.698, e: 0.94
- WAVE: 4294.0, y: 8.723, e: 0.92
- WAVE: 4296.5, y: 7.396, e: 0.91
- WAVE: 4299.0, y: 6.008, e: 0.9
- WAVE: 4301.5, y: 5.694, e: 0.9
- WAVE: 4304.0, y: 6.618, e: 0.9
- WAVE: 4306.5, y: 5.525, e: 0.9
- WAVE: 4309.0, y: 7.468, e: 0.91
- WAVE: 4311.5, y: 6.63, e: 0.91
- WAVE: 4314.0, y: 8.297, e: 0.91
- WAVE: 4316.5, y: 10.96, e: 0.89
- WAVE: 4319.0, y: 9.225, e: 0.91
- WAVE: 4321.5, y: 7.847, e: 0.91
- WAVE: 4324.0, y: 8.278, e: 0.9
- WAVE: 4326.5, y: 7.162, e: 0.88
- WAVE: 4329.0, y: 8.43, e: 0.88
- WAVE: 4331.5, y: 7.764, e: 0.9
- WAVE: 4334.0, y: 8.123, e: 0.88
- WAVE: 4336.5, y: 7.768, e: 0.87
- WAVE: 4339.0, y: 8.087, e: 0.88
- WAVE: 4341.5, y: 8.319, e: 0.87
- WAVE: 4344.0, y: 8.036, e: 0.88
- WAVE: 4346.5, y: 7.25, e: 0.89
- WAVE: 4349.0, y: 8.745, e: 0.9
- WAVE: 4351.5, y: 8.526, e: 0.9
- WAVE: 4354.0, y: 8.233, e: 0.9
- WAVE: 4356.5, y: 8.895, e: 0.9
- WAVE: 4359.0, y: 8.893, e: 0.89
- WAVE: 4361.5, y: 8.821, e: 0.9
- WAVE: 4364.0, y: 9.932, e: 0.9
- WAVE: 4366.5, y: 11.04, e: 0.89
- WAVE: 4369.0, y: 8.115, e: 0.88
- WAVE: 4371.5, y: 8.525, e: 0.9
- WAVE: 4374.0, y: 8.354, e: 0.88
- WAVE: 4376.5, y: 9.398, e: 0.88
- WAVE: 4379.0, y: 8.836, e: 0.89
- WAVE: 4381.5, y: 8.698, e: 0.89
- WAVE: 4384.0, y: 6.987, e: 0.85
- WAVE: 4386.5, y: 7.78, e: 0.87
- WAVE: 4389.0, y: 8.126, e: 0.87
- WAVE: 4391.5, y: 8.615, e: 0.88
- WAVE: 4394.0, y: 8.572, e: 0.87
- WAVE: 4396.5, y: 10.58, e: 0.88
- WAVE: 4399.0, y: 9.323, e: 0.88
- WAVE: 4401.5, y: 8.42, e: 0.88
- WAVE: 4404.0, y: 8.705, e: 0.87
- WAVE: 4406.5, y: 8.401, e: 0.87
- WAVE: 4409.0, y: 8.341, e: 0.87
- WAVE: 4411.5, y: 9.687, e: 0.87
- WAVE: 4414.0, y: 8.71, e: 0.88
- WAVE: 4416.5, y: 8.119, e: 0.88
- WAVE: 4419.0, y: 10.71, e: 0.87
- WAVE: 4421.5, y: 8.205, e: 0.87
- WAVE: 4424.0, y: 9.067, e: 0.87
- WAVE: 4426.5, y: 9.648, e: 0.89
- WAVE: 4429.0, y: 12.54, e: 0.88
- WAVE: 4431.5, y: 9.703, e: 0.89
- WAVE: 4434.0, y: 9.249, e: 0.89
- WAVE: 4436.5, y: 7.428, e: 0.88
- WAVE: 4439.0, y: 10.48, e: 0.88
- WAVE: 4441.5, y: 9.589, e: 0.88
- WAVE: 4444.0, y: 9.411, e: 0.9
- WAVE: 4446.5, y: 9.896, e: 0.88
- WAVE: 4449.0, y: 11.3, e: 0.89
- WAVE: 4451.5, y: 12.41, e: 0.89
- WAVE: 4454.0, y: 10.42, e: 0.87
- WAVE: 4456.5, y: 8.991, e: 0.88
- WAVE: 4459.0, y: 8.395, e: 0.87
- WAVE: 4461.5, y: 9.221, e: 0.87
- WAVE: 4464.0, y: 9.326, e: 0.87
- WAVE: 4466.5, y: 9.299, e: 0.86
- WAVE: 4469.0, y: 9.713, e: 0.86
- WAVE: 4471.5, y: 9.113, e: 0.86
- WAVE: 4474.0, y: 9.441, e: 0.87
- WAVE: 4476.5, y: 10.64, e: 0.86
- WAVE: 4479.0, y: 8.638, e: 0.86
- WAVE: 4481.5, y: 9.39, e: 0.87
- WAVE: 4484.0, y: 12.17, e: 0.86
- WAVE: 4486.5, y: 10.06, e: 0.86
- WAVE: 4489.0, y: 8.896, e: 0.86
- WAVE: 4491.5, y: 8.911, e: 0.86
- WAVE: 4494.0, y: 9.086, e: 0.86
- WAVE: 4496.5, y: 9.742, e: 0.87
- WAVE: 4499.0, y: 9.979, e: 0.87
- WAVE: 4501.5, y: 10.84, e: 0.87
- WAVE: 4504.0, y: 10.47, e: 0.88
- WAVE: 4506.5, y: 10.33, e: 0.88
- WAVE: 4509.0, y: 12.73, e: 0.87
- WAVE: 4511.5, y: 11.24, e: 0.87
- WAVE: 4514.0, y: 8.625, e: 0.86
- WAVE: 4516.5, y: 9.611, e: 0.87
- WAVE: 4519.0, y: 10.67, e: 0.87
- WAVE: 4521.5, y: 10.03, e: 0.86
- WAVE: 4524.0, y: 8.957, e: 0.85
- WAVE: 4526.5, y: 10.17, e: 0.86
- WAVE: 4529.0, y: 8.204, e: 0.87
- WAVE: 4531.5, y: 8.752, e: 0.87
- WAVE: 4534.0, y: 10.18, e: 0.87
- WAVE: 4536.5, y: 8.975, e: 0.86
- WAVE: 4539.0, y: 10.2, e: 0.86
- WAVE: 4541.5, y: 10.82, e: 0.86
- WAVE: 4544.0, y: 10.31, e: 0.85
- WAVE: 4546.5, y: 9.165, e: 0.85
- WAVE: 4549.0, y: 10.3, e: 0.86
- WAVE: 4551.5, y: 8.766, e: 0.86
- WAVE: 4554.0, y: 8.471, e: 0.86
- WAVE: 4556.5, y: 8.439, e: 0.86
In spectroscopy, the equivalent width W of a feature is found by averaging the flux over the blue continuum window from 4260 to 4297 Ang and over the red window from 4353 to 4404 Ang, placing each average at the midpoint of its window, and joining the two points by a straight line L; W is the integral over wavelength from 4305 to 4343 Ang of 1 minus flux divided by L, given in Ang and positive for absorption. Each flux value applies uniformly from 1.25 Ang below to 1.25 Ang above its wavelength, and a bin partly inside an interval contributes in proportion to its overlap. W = 2.9 Ang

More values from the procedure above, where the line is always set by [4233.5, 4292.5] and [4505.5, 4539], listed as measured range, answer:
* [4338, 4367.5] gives 0.9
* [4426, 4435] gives -0.9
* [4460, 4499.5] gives 0.3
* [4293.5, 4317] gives 4.2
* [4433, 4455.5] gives -1.3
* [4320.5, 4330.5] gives 1.0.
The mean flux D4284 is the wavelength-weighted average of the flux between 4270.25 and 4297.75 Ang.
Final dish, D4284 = 8.05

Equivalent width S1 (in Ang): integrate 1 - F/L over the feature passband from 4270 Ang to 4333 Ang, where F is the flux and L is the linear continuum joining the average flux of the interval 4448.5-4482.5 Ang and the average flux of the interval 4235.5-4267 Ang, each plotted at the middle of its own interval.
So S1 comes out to 8.24 Ang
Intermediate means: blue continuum 8.73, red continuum 9.7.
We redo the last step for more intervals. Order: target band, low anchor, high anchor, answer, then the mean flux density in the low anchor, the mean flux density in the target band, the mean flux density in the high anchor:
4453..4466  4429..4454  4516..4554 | 1.0 Ang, 10.1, 9.25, 9.64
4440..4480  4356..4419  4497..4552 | -1.3 Ang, 8.83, 9.75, 9.98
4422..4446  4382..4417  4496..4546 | -1.7 Ang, 8.61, 9.64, 10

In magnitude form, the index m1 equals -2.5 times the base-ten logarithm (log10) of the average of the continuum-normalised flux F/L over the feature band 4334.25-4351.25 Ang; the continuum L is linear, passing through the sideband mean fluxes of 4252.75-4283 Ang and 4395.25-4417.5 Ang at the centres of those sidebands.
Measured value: 0.11 mag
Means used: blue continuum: 8.98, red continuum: 8.93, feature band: 8.07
